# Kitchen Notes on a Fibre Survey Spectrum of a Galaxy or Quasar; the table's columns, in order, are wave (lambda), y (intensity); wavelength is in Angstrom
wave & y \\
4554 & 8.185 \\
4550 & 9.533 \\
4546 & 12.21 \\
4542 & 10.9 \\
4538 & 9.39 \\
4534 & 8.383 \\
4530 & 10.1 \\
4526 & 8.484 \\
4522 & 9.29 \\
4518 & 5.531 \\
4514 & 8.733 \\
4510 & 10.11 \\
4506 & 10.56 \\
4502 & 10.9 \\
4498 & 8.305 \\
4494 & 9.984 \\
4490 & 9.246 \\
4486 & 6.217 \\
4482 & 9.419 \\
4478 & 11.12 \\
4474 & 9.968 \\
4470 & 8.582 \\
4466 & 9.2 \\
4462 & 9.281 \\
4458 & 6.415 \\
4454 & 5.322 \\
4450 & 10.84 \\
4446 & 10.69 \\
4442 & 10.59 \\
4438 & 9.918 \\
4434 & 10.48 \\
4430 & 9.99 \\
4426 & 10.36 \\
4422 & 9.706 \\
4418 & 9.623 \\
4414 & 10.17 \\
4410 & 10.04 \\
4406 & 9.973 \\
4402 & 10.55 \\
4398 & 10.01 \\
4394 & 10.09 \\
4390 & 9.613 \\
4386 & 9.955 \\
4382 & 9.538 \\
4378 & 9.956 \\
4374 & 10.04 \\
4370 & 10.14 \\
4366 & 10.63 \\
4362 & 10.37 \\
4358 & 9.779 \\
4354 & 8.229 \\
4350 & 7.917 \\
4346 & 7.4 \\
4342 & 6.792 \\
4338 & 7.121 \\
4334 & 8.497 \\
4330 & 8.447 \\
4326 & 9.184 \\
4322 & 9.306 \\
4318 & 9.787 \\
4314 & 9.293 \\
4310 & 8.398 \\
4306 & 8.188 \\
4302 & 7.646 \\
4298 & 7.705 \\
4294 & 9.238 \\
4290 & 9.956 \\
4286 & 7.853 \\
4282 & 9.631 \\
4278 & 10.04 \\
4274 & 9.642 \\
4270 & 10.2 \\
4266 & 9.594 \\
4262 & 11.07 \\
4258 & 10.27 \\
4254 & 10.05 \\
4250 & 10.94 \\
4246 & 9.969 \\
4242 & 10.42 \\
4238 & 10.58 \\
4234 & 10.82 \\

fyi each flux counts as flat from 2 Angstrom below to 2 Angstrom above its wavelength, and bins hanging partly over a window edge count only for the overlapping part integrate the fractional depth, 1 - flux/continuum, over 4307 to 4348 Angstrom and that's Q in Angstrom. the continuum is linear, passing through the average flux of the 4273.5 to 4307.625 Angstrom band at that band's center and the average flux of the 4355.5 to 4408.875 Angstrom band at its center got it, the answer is 3.9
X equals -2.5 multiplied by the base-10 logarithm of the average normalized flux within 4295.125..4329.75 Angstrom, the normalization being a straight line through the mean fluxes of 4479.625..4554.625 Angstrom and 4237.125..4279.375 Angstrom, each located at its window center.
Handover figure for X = 0.16 mag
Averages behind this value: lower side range 10.2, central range 8.69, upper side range 9.26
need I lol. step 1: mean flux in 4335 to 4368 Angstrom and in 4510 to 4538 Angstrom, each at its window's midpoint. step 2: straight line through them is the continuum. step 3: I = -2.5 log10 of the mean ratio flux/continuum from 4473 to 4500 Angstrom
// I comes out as -0.068 mag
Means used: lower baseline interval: 8.53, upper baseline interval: 8.61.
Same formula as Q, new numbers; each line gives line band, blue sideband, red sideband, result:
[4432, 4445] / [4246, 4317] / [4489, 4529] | -1.6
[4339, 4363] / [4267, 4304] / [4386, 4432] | 3.3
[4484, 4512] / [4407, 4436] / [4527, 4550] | 2.0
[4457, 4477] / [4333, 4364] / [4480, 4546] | 0.0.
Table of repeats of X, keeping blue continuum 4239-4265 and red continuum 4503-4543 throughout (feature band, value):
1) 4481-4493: 0.12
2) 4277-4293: 0.11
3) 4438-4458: 0.04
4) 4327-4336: 0.18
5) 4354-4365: 0.01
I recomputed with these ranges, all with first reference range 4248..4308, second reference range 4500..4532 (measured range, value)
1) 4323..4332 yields 0.065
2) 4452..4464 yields 0.305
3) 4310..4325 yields 0.014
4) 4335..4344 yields 0.301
